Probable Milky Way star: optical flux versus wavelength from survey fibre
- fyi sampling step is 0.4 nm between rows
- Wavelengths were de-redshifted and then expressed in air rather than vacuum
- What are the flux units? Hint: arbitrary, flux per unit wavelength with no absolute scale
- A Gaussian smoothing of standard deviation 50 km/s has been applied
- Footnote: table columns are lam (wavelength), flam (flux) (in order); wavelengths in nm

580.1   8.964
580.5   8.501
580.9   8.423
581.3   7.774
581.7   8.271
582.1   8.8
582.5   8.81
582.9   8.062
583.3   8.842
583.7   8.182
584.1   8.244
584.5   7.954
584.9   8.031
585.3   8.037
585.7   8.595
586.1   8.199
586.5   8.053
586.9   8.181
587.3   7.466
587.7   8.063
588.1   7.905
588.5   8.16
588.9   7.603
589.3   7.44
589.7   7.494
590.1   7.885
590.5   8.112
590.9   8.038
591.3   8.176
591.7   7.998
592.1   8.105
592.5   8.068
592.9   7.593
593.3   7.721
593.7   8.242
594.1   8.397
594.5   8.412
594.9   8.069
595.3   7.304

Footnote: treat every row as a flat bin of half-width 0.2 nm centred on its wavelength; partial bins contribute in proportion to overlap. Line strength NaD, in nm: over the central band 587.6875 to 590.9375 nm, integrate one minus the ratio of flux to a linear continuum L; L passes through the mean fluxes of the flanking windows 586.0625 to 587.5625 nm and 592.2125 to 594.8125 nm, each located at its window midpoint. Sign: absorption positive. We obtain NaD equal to 0.07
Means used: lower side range 7.95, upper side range 8.07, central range 7.83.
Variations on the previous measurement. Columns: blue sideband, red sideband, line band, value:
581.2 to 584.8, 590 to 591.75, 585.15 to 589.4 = 0.10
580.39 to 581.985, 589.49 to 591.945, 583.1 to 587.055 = -0.05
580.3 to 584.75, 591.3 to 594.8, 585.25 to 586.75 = 0.00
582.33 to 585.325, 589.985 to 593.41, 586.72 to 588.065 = 0.04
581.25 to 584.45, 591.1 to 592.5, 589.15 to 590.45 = 0.08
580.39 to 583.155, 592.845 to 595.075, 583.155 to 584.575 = 0.00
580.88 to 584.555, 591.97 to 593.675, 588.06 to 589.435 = 0.05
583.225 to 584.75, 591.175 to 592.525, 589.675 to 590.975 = 0.03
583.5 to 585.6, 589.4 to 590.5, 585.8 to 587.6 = -0.01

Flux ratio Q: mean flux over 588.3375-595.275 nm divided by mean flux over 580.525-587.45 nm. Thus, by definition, 0.96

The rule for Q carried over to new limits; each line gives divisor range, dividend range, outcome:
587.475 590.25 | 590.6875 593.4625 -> 1.02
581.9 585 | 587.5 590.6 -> 0.93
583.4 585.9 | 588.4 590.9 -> 0.95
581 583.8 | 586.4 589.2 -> 0.94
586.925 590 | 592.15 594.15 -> 1.03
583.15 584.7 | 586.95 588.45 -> 0.95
